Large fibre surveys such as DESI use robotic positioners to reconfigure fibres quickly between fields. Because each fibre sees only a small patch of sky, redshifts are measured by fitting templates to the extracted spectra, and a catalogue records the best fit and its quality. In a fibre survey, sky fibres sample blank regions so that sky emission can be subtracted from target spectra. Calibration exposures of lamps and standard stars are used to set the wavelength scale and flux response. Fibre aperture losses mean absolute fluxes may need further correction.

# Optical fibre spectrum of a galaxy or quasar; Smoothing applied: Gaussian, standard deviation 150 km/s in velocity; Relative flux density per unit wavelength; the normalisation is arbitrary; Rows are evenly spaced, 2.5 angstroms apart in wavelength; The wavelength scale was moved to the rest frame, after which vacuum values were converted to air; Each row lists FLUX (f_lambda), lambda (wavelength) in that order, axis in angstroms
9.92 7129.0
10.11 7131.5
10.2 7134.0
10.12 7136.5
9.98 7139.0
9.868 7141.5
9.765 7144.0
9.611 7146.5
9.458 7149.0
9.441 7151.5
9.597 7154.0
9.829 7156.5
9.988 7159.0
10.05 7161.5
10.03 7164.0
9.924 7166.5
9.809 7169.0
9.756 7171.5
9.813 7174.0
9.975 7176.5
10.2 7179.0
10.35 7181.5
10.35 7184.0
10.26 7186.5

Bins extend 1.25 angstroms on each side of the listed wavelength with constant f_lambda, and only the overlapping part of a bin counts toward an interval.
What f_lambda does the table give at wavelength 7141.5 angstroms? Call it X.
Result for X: 9.868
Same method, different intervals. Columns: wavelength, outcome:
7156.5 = 9.829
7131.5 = 10.11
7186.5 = 10.26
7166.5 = 9.924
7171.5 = 9.756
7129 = 9.92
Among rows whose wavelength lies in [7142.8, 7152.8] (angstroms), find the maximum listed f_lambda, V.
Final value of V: 9.765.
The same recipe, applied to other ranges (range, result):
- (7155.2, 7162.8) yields 10.05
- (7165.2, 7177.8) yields 9.975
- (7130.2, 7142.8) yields 10.2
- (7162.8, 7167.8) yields 10.03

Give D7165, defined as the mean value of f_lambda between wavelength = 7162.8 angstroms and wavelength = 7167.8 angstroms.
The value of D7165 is 9.97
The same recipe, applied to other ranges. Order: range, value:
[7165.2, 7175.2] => 9.83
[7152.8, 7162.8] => 9.87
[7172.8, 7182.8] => 10.1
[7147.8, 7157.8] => 9.58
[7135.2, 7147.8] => 9.87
